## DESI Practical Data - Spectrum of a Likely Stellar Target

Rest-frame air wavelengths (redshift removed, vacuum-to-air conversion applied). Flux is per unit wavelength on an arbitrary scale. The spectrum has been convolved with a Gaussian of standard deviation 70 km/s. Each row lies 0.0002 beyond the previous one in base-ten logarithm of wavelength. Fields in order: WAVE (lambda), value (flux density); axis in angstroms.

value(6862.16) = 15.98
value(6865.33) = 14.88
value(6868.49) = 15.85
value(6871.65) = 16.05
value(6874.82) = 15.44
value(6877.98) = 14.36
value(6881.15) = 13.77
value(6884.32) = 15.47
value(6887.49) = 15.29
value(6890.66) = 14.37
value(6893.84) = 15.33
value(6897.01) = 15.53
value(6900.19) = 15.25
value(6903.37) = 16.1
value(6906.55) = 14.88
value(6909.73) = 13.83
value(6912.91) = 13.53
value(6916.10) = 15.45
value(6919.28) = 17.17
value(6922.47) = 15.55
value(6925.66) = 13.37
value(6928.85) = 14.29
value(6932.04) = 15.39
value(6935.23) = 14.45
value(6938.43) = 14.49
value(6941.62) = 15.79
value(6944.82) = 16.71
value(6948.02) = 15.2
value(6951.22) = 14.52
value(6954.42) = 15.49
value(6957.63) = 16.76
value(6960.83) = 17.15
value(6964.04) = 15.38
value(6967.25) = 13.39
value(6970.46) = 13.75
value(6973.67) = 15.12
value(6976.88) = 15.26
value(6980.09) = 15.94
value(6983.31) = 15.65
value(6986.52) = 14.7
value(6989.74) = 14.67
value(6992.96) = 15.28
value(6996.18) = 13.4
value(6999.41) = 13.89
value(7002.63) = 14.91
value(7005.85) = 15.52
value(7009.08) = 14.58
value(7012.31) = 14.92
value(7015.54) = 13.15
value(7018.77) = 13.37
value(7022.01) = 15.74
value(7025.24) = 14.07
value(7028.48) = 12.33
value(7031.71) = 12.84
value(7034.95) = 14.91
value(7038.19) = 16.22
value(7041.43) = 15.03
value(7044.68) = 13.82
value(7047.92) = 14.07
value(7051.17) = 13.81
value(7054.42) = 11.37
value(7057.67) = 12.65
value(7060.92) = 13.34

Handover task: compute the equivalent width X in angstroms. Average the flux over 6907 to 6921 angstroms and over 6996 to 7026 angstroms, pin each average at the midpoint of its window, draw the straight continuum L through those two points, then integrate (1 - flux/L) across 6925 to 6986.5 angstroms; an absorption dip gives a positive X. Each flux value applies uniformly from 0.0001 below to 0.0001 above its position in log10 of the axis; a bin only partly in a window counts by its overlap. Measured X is -1.8 angstroms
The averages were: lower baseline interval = 15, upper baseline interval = 14.4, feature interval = 15.2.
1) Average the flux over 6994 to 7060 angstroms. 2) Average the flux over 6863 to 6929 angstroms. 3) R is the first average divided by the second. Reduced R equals 0.93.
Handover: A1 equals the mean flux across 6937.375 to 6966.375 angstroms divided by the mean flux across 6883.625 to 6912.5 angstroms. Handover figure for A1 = 1.04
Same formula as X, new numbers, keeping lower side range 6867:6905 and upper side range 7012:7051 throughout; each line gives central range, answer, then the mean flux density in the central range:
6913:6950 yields -0.7 angstroms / 15.2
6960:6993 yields -1.1 angstroms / 15.1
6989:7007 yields -0.2 angstroms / 14.6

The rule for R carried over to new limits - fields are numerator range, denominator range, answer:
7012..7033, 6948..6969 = 0.89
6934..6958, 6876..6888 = 1.05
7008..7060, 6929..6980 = 0.91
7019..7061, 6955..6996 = 0.91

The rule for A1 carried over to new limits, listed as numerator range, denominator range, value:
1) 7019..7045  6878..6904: 0.95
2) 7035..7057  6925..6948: 0.94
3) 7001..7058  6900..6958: 0.93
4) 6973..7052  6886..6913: 0.97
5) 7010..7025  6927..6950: 0.94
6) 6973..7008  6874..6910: 1.00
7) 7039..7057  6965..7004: 0.93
